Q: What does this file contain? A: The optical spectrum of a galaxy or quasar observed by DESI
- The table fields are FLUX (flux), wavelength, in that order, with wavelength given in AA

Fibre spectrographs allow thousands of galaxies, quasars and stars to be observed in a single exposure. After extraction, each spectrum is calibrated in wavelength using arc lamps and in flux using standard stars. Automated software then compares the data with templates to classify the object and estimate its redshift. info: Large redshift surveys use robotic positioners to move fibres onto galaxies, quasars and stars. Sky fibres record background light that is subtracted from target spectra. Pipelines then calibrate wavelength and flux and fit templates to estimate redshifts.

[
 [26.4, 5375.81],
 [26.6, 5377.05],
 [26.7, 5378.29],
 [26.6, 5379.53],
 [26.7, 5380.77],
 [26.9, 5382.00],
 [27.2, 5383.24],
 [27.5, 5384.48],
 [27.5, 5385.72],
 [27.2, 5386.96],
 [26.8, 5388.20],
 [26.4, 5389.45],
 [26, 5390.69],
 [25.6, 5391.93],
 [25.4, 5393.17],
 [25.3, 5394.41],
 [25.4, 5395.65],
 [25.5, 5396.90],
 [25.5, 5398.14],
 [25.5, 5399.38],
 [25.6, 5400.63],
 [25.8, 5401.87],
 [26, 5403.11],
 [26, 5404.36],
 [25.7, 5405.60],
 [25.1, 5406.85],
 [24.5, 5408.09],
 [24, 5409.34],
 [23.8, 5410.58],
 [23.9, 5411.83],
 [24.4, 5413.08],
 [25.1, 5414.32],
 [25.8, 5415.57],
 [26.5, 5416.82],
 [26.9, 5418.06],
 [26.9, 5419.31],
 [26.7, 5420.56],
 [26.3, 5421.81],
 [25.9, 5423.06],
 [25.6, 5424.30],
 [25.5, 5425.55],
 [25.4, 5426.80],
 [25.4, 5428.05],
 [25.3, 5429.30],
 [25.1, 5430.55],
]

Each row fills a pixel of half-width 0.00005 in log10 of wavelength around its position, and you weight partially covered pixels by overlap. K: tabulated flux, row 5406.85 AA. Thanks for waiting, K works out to 25.1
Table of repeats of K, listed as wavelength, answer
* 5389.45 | 26.4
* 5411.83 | 23.9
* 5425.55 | 25.5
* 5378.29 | 26.7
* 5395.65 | 25.4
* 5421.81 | 26.3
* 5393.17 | 25.4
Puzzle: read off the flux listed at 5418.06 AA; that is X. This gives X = 26.9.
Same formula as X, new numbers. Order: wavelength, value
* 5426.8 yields 25.4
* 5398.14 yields 25.5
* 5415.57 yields 25.8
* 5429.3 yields 25.3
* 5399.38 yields 25.5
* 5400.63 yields 25.6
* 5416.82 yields 26.5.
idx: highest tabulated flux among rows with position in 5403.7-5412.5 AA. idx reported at 26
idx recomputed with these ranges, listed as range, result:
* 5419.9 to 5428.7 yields 26.7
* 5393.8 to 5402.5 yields 25.8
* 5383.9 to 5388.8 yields 27.5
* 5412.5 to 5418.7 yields 26.9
